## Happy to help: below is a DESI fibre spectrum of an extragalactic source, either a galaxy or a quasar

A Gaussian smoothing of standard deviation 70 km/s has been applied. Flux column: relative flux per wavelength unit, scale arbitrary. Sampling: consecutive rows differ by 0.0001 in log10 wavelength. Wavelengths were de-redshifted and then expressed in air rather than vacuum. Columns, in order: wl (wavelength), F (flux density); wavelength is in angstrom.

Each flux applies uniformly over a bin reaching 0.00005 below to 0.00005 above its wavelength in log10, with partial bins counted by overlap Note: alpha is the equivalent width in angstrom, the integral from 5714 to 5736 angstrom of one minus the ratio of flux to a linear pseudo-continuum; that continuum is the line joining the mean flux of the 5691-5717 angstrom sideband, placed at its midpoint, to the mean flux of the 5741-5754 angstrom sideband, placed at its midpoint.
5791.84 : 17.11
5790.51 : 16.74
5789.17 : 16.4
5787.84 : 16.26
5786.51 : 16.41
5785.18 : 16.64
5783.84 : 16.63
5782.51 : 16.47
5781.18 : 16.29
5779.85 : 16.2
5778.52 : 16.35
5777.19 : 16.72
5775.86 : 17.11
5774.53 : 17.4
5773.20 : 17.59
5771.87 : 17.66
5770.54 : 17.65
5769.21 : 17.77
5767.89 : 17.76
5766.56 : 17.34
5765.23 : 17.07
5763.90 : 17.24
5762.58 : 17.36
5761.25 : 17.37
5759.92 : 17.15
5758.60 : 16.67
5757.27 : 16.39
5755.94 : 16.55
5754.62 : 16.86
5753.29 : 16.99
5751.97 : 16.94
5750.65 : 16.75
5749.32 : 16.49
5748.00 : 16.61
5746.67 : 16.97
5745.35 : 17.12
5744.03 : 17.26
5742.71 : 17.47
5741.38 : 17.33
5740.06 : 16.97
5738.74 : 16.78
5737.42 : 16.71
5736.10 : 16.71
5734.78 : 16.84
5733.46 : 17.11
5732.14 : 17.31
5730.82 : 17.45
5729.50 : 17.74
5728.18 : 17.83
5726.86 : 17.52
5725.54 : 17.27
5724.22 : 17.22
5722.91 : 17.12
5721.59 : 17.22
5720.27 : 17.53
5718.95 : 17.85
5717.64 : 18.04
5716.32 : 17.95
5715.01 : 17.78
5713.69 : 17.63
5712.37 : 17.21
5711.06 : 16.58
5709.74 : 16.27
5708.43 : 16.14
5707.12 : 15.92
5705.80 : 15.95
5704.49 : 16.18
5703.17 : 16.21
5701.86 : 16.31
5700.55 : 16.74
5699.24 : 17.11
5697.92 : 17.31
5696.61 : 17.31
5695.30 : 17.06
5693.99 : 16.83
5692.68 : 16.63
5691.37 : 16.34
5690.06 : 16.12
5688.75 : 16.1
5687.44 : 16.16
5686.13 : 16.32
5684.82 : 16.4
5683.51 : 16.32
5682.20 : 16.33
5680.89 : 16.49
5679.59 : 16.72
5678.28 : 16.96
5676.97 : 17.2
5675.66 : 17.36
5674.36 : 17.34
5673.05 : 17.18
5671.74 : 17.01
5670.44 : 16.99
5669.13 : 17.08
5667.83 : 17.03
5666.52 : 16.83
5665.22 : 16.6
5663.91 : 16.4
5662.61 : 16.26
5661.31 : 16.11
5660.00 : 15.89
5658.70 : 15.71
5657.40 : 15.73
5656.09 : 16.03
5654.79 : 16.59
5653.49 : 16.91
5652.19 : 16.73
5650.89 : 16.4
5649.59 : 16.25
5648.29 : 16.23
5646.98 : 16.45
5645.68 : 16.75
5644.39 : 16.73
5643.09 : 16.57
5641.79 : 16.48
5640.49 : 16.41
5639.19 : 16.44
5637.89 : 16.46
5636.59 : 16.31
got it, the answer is -0.8 angstrom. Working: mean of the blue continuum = 16.8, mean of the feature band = 17.5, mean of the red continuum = 17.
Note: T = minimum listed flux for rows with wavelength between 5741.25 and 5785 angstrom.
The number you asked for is 16.2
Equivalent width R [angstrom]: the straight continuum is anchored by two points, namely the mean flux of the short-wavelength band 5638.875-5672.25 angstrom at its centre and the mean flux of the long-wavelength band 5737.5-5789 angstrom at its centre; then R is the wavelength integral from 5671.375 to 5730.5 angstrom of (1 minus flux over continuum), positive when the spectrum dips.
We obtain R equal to -0.8 angstrom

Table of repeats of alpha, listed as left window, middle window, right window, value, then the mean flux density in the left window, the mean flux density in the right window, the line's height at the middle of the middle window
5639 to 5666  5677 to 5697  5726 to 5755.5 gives 0.12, 16.4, 17.1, 16.6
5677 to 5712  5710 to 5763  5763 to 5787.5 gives -1.22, 16.5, 17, 16.8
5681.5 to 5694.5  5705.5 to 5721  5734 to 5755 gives -0.46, 16.3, 16.9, 16.6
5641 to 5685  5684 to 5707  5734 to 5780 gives 0.32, 16.6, 17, 16.7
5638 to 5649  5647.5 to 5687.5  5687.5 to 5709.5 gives -0.17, 16.5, 16.5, 16.5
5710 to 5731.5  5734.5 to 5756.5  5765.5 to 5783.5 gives 0.50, 17.5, 17.1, 17.3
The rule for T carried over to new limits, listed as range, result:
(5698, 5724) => 15.92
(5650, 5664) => 15.71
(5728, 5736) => 16.84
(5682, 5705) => 16.1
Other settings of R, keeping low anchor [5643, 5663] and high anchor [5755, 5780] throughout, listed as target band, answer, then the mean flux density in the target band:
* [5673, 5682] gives -0.3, 17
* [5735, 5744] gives 0.0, 17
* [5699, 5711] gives 0.3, 16.3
